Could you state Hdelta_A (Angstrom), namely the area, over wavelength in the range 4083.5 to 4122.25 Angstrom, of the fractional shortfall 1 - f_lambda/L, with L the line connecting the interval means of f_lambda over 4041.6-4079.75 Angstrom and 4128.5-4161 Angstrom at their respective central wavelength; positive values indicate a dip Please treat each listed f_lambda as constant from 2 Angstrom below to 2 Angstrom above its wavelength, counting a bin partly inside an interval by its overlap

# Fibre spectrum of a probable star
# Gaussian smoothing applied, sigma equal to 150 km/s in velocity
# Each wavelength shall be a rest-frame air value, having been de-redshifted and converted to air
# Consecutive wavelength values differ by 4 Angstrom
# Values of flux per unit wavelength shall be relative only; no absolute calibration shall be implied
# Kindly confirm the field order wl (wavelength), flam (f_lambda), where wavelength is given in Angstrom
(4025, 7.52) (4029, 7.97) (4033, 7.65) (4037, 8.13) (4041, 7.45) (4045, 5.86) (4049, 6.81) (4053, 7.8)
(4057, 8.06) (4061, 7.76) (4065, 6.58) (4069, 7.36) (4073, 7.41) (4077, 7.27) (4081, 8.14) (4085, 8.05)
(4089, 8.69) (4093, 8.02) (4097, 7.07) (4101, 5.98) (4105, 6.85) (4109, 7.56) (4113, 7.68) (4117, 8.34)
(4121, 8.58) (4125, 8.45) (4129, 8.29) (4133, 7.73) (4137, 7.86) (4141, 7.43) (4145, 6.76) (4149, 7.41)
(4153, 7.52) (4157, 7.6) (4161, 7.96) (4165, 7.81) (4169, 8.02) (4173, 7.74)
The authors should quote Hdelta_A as -1.3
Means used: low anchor 7.24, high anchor 7.57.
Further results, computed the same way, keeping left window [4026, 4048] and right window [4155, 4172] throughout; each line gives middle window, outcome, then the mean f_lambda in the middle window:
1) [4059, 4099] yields -0.5 Angstrom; 7.64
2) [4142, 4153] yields 0.8 Angstrom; 7.2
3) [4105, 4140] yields -1.3 Angstrom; 7.97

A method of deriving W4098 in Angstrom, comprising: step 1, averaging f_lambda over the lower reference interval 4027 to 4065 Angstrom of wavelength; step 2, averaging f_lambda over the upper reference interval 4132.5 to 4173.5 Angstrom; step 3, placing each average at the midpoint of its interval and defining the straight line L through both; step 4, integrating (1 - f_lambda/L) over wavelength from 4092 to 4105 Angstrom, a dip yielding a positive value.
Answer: 1.1 Angstrom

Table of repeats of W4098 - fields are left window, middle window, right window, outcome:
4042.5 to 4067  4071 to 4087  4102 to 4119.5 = -0.9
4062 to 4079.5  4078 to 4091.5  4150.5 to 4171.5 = -1.7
